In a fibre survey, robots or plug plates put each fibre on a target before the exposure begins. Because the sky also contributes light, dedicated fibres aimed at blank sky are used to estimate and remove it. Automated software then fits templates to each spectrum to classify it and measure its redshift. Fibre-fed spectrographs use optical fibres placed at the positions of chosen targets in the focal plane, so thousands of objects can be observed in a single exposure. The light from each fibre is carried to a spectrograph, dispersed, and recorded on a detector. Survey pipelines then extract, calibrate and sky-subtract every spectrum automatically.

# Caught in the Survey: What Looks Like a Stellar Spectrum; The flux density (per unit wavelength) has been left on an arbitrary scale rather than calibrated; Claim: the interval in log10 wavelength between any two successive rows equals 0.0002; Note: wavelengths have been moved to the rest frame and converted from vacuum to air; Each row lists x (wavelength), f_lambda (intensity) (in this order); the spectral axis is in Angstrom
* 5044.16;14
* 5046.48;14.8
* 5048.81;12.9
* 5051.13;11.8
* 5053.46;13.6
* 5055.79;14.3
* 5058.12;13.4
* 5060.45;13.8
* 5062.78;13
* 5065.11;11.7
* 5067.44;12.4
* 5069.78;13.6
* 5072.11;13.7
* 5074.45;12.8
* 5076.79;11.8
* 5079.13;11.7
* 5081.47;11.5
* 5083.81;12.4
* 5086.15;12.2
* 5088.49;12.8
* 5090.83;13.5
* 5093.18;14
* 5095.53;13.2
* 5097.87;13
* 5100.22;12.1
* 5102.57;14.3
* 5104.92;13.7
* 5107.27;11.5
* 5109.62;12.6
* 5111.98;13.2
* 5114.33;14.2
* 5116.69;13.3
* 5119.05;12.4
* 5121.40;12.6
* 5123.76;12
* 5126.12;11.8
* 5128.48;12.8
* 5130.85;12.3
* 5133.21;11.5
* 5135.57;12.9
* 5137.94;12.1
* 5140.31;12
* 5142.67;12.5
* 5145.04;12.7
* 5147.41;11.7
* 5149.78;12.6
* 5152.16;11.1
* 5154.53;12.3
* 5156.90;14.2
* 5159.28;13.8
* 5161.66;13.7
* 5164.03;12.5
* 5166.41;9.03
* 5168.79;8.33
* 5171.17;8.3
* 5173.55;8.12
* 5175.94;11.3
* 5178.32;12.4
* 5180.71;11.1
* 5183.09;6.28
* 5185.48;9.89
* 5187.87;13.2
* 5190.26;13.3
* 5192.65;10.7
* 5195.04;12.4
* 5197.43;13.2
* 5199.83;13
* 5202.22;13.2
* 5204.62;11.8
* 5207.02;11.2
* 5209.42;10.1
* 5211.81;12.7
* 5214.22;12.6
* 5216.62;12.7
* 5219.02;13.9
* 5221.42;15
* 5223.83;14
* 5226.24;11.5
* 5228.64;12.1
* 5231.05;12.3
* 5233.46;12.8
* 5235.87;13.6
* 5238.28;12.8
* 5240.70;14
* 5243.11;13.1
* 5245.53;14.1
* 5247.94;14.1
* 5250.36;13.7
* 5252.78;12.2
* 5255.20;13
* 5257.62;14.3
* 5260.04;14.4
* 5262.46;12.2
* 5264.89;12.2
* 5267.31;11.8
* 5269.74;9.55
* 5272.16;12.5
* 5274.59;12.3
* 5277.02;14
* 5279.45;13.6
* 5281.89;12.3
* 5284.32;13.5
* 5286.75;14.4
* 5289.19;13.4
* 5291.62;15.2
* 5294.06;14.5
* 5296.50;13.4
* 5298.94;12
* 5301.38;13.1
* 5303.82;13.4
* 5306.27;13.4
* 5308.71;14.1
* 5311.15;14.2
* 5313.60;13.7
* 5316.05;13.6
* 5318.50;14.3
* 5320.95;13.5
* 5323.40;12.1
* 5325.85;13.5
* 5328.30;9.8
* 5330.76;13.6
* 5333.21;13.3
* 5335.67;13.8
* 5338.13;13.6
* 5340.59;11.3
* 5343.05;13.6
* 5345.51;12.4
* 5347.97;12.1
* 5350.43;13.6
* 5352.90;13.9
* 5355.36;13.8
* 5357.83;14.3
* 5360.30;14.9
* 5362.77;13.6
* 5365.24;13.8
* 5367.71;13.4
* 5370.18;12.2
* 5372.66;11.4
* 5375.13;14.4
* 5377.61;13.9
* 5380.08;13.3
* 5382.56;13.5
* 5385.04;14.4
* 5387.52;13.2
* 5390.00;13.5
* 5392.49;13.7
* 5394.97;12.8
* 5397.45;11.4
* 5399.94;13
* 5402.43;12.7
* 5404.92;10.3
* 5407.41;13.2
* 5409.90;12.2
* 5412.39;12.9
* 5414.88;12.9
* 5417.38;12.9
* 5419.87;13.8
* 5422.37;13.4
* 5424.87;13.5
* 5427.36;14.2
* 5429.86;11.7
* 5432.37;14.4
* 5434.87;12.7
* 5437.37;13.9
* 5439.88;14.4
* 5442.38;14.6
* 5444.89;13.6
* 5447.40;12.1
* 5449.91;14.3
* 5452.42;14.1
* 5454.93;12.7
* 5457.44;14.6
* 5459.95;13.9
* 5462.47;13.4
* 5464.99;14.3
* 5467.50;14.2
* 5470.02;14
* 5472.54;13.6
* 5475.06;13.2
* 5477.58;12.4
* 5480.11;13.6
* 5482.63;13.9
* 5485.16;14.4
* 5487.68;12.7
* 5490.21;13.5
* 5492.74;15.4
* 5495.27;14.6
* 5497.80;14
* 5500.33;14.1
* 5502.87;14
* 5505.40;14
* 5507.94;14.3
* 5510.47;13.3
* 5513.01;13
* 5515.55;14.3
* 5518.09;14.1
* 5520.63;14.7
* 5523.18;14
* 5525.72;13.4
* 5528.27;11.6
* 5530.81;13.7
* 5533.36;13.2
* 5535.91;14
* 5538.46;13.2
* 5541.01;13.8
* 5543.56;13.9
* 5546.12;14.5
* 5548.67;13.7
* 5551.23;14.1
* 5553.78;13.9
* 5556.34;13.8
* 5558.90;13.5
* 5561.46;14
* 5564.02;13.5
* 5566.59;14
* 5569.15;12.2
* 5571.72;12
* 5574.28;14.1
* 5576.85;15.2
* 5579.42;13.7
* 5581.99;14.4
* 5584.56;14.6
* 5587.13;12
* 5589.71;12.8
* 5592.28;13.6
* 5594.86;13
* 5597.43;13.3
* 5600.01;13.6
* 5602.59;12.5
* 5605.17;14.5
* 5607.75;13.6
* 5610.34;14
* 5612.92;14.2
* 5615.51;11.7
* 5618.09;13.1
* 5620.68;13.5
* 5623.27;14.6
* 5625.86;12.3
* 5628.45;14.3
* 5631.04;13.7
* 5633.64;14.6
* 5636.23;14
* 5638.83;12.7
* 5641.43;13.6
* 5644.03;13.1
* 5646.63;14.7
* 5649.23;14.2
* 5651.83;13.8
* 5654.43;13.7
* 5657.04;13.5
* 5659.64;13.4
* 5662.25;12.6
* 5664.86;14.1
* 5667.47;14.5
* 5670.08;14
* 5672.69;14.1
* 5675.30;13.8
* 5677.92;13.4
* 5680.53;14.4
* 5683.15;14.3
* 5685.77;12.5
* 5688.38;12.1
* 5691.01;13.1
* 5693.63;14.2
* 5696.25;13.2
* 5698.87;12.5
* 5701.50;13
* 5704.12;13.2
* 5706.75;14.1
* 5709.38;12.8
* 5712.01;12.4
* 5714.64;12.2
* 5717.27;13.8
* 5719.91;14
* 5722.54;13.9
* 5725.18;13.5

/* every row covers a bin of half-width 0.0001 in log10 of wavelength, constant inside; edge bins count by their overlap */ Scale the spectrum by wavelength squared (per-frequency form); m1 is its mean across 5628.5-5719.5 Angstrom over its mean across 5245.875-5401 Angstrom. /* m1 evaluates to 1.2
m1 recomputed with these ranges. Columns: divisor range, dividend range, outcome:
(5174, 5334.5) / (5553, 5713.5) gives 1.22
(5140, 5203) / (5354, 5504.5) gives 1.28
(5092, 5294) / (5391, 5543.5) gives 1.20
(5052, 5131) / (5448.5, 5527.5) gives 1.25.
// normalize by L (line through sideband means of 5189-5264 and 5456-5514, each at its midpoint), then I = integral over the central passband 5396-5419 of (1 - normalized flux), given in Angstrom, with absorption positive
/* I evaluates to 1.9 Angstrom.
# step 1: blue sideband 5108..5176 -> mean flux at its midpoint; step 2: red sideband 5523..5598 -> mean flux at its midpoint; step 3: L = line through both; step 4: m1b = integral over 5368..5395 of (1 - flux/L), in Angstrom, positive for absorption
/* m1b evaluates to -0.9 Angstrom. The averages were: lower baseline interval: 12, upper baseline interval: 13.6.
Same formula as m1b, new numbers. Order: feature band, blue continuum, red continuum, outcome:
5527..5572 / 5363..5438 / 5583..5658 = -0.4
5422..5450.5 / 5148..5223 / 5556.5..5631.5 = -1.6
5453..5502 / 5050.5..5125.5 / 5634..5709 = -1.8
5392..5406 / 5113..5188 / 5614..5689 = 0.4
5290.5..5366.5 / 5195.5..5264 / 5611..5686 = -1.5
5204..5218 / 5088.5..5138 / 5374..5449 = 1.2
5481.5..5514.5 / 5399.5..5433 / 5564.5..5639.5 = -1.9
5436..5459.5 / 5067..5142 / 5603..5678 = -0.8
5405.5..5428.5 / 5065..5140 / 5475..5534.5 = 0.6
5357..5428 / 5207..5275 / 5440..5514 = 1.4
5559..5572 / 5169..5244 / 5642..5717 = -0.2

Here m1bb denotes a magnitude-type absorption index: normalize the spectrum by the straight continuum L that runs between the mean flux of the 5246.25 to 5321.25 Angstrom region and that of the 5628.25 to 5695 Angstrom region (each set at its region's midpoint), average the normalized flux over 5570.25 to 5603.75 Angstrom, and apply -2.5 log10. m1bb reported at 0.01 mag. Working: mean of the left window 13.3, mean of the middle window 13.4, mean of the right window 13.7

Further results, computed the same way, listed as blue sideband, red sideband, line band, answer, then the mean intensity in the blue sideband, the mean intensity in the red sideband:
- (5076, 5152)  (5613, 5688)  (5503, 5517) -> -0.036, 12.6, 13.6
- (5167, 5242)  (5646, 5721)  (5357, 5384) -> -0.092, 11.8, 13.5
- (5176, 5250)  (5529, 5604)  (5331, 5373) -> -0.033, 12.4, 13.6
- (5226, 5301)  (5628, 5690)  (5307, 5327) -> -0.037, 13.1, 13.7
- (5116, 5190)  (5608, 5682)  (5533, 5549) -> -0.042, 11.6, 13.7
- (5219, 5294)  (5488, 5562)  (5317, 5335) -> 0.035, 13.2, 13.8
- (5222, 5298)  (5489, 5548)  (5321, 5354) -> 0.043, 13.1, 13.9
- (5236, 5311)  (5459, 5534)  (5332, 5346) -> 0.030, 13.2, 13.8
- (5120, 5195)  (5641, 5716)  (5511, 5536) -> -0.054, 11.6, 13.5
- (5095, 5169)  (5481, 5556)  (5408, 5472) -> 0.001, 12.5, 13.8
